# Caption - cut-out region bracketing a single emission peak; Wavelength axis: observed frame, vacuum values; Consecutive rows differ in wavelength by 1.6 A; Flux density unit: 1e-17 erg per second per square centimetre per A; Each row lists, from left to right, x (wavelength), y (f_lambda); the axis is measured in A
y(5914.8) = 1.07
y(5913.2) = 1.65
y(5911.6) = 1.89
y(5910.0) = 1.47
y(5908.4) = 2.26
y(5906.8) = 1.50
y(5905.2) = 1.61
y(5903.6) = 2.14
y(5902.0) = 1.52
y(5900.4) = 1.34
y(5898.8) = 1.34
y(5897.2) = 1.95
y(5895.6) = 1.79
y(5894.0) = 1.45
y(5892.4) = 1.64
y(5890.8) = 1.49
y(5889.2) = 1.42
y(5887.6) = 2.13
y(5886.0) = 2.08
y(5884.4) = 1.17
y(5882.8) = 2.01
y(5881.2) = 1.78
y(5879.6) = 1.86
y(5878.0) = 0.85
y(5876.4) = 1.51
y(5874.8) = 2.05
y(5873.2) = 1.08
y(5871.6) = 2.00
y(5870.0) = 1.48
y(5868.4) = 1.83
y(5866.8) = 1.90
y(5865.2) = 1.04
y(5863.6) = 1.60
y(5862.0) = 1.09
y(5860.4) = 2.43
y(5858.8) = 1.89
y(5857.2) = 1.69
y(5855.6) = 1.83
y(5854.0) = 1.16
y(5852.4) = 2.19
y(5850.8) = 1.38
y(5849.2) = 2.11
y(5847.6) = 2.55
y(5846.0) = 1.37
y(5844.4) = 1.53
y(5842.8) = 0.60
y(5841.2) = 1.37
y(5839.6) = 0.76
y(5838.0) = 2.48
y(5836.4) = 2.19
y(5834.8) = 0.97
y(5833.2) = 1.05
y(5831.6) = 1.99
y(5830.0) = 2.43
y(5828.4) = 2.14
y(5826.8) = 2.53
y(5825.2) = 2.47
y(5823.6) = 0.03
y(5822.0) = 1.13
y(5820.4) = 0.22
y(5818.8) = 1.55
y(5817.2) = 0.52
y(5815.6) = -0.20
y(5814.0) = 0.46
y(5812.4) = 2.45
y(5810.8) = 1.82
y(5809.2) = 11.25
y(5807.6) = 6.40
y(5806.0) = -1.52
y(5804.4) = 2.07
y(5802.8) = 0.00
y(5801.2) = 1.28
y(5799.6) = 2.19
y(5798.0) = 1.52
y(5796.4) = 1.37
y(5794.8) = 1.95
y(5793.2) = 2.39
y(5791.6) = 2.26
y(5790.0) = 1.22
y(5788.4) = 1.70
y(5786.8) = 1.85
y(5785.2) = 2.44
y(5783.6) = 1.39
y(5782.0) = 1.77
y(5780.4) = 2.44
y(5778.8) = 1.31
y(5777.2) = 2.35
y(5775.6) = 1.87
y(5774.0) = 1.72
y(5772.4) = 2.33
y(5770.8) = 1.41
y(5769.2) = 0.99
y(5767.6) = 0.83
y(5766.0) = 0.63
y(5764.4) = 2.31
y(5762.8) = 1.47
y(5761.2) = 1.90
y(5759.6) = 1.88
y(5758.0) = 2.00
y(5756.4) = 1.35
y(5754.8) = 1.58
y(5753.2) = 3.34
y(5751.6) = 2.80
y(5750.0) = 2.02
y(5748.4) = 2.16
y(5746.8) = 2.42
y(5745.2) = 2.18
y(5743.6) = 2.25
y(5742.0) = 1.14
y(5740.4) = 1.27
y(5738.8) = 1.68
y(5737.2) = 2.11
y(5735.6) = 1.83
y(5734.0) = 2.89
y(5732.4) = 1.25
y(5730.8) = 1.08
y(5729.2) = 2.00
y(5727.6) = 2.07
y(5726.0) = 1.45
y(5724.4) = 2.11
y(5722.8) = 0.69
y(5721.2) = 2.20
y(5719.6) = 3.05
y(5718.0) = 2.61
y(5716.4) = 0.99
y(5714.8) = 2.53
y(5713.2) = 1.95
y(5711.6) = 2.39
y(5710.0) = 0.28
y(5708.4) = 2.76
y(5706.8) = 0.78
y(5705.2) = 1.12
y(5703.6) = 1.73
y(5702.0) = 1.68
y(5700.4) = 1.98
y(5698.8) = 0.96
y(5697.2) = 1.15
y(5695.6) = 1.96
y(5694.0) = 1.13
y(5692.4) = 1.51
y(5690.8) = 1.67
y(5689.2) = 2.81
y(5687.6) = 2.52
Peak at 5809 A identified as H-beta 4861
